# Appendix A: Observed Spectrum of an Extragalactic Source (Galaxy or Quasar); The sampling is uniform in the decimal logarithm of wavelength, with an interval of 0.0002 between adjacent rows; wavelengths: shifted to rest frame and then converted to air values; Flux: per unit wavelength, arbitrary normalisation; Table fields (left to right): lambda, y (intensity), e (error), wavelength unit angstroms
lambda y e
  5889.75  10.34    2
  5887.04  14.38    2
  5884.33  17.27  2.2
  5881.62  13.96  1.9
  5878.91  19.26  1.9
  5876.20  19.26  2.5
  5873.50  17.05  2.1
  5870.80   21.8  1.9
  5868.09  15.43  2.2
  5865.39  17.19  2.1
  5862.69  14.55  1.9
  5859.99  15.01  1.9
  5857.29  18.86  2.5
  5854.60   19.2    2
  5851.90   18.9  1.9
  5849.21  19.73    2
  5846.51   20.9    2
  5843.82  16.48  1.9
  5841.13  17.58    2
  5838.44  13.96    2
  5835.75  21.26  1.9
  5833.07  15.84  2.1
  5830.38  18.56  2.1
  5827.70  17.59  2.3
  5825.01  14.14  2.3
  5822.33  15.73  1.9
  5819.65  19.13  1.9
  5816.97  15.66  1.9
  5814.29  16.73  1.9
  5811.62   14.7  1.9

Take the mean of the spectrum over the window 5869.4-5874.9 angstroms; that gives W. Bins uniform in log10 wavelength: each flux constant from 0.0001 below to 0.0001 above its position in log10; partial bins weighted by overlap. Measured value 19.4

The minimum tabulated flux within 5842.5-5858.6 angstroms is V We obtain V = 16.48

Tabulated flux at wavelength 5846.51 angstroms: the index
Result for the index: 20.9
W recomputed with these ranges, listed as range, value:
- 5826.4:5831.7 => 18.1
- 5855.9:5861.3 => 17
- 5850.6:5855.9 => 19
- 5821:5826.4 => 14.9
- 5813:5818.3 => 16.2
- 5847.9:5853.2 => 19.3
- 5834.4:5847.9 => 18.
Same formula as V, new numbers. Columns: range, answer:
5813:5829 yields 14.14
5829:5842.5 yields 13.96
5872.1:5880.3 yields 17.05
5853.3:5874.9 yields 14.55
